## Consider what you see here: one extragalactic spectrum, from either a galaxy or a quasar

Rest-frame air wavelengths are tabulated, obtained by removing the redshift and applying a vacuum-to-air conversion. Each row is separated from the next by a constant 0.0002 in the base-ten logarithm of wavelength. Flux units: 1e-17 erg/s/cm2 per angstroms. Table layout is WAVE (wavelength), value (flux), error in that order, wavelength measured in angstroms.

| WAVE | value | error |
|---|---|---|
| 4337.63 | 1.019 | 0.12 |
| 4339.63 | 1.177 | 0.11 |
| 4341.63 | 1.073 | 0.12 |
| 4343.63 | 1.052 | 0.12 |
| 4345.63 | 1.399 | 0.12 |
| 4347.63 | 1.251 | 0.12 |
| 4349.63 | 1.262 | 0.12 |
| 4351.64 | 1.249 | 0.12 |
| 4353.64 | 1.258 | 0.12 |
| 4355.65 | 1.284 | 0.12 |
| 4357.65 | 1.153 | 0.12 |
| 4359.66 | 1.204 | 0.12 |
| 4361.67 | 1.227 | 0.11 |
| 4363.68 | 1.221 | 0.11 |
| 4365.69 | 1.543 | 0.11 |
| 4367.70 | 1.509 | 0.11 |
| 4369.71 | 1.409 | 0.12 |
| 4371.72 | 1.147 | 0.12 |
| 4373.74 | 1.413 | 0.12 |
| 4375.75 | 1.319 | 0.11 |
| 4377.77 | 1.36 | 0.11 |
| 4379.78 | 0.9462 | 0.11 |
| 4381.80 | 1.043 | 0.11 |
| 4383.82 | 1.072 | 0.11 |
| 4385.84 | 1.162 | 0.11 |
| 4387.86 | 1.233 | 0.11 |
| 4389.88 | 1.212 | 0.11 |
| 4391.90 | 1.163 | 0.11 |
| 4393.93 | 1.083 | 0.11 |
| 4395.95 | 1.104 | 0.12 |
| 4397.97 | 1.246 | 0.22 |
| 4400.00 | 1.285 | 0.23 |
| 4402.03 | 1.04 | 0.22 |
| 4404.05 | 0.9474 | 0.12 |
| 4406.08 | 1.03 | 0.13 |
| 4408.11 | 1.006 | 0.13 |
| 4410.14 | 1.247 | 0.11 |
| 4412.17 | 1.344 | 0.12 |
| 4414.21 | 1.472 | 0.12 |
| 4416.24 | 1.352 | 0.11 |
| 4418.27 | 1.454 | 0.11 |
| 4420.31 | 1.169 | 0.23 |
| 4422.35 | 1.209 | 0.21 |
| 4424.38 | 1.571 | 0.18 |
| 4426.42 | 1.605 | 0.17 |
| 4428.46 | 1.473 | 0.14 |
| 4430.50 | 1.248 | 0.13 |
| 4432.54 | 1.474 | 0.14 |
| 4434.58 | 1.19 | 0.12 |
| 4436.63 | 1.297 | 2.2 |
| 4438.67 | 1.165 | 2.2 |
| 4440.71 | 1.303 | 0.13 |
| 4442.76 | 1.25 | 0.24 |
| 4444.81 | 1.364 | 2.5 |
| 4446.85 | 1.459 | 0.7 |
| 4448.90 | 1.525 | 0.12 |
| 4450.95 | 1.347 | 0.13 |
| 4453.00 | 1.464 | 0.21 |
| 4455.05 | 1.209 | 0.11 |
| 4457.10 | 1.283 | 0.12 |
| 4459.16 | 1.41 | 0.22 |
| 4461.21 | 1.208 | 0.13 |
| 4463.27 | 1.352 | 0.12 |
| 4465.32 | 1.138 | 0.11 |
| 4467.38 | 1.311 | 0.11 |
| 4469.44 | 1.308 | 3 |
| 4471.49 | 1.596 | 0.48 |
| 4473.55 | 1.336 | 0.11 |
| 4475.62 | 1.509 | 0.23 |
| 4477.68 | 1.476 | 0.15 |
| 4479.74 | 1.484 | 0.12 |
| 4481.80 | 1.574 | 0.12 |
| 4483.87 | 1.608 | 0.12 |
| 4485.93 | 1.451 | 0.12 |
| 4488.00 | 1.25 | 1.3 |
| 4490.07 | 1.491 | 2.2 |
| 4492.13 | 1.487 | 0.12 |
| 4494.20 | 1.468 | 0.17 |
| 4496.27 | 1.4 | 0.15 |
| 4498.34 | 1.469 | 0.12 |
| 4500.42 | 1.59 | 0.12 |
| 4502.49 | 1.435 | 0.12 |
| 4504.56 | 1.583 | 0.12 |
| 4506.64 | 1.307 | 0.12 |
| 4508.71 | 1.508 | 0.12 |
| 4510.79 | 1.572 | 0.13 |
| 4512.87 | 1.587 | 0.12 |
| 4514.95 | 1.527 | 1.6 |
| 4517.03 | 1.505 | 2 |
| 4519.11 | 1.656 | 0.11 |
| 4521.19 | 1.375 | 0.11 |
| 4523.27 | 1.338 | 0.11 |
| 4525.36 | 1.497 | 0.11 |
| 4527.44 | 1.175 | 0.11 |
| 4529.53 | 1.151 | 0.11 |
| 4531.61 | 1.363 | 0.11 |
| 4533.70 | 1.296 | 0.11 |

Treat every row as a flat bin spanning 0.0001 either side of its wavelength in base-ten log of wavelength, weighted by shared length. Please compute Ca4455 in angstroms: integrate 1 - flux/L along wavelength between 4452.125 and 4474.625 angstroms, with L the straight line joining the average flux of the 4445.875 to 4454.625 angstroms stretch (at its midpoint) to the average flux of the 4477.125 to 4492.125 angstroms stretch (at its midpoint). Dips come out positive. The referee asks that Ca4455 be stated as 1.9 angstroms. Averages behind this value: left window 1.43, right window 1.48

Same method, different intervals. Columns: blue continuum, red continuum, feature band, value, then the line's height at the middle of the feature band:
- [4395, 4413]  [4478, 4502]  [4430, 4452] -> -0.8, 1.28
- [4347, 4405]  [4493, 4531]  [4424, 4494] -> -1.4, 1.36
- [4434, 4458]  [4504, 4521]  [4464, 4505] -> -0.2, 1.44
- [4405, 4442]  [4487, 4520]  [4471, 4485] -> -0.7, 1.43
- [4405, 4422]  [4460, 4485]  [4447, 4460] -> -0.2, 1.36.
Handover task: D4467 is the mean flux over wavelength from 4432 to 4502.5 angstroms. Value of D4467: 1.39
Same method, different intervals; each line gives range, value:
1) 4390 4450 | 1.28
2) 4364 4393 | 1.25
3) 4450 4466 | 1.3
